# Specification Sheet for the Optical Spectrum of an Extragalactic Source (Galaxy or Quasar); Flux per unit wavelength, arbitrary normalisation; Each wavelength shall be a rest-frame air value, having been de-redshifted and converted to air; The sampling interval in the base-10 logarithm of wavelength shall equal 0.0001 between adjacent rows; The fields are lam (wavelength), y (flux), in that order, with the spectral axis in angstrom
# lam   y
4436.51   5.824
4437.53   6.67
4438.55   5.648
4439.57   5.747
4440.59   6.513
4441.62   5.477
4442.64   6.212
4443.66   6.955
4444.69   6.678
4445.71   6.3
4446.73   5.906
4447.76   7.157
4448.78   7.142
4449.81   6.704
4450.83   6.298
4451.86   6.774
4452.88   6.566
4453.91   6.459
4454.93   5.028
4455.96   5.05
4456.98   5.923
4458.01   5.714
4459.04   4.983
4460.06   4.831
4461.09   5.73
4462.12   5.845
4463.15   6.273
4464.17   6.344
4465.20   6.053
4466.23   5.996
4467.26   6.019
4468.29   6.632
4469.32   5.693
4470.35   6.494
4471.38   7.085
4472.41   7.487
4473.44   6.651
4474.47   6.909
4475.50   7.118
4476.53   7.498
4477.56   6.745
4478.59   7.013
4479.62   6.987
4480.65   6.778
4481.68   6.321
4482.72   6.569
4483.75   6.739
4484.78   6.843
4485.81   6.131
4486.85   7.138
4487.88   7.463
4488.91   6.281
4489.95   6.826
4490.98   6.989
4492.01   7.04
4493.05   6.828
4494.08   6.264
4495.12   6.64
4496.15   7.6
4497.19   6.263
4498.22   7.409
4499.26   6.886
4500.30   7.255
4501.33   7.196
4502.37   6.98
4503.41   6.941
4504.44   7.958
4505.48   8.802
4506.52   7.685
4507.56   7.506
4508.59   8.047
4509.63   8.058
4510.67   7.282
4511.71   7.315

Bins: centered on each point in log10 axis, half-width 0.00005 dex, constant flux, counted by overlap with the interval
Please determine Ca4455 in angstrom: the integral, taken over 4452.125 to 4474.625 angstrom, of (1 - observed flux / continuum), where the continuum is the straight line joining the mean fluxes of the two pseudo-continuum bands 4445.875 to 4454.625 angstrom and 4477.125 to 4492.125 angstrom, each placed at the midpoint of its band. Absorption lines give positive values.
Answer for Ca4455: 2.0 angstrom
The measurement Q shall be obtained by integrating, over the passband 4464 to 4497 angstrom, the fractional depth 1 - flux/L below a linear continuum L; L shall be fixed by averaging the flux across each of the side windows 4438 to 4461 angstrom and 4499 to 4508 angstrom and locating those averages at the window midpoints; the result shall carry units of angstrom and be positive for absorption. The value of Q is 0.77 angstrom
